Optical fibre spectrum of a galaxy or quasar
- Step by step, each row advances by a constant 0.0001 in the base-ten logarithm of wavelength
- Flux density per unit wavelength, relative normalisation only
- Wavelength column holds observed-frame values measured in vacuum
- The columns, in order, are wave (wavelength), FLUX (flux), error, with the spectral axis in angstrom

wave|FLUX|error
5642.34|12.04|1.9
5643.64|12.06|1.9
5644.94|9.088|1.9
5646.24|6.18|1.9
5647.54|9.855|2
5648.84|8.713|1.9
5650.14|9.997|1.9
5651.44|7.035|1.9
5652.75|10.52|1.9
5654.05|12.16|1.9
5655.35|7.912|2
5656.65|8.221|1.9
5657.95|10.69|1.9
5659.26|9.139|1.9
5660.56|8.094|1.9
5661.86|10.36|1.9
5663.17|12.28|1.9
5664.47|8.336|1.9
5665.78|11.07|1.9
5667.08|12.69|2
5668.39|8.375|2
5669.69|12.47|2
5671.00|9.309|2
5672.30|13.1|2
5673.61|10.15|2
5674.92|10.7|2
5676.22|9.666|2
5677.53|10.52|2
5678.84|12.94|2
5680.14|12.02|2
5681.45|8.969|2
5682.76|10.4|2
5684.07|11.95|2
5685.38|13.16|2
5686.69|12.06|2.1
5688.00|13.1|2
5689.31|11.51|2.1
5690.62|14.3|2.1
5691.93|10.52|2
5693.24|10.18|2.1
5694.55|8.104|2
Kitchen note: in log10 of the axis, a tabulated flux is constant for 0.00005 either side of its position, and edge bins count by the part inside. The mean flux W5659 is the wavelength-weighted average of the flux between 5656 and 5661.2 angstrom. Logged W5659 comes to 9.04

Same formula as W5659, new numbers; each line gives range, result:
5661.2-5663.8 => 11.3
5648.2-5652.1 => 8.57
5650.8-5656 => 9.41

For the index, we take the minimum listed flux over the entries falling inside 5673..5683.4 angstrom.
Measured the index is 8.969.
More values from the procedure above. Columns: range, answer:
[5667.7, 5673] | 8.375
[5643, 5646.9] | 6.18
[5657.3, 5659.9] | 9.139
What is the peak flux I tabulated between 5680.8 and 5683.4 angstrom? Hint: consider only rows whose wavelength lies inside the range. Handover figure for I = 10.4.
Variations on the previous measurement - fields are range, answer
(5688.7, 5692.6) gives 14.3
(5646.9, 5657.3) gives 12.16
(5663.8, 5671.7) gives 12.69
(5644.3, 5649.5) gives 9.855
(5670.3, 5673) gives 13.1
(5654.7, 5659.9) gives 10.69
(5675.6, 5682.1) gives 12.94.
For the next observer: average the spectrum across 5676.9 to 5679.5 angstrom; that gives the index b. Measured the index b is 11.8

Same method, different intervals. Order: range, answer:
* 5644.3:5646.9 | 7.64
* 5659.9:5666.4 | 10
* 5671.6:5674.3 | 11.6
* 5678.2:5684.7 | 11.3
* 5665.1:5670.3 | 11.1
